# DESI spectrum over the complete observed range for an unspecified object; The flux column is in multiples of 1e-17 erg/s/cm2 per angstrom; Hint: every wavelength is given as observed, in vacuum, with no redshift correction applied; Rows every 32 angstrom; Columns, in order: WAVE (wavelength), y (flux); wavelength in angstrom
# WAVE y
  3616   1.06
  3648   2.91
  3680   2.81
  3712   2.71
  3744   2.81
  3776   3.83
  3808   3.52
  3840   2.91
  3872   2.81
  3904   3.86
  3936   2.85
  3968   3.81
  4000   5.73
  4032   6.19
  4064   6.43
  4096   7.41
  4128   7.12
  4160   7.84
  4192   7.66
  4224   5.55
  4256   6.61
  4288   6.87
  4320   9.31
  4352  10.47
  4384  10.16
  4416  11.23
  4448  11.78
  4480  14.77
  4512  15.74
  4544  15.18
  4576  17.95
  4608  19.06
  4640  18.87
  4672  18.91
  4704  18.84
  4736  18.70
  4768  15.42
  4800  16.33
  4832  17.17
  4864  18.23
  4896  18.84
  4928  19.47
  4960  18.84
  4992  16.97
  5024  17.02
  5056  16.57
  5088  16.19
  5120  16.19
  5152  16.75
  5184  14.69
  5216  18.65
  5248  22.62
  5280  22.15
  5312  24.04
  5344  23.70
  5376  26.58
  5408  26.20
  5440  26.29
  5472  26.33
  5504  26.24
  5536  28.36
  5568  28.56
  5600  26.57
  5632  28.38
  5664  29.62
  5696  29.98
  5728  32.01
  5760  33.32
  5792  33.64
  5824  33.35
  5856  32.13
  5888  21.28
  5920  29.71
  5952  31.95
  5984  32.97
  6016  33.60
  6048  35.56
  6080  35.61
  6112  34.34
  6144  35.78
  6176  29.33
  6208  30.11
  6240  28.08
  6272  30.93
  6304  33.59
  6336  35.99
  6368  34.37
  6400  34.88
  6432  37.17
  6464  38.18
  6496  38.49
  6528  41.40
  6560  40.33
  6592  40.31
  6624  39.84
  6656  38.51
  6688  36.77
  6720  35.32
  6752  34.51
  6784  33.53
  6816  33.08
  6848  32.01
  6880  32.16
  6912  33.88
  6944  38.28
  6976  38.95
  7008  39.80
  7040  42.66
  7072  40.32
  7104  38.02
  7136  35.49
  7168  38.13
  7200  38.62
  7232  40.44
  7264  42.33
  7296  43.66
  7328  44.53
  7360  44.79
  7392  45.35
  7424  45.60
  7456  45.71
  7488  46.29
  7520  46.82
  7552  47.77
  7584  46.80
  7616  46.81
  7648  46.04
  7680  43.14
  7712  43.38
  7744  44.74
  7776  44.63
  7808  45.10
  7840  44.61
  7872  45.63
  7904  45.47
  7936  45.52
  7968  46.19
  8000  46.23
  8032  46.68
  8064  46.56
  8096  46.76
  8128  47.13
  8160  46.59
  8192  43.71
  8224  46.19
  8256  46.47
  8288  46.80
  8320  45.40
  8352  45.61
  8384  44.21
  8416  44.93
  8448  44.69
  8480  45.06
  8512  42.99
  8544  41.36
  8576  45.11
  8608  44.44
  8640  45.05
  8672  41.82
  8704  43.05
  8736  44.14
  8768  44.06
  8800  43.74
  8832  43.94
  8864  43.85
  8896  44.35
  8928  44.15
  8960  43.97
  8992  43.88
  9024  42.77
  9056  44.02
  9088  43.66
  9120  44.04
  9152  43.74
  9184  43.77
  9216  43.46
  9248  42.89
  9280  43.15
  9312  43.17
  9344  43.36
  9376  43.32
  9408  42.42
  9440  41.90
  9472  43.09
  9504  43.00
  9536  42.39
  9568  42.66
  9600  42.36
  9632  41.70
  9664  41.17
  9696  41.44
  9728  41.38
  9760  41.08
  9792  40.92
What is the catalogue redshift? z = 0.00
